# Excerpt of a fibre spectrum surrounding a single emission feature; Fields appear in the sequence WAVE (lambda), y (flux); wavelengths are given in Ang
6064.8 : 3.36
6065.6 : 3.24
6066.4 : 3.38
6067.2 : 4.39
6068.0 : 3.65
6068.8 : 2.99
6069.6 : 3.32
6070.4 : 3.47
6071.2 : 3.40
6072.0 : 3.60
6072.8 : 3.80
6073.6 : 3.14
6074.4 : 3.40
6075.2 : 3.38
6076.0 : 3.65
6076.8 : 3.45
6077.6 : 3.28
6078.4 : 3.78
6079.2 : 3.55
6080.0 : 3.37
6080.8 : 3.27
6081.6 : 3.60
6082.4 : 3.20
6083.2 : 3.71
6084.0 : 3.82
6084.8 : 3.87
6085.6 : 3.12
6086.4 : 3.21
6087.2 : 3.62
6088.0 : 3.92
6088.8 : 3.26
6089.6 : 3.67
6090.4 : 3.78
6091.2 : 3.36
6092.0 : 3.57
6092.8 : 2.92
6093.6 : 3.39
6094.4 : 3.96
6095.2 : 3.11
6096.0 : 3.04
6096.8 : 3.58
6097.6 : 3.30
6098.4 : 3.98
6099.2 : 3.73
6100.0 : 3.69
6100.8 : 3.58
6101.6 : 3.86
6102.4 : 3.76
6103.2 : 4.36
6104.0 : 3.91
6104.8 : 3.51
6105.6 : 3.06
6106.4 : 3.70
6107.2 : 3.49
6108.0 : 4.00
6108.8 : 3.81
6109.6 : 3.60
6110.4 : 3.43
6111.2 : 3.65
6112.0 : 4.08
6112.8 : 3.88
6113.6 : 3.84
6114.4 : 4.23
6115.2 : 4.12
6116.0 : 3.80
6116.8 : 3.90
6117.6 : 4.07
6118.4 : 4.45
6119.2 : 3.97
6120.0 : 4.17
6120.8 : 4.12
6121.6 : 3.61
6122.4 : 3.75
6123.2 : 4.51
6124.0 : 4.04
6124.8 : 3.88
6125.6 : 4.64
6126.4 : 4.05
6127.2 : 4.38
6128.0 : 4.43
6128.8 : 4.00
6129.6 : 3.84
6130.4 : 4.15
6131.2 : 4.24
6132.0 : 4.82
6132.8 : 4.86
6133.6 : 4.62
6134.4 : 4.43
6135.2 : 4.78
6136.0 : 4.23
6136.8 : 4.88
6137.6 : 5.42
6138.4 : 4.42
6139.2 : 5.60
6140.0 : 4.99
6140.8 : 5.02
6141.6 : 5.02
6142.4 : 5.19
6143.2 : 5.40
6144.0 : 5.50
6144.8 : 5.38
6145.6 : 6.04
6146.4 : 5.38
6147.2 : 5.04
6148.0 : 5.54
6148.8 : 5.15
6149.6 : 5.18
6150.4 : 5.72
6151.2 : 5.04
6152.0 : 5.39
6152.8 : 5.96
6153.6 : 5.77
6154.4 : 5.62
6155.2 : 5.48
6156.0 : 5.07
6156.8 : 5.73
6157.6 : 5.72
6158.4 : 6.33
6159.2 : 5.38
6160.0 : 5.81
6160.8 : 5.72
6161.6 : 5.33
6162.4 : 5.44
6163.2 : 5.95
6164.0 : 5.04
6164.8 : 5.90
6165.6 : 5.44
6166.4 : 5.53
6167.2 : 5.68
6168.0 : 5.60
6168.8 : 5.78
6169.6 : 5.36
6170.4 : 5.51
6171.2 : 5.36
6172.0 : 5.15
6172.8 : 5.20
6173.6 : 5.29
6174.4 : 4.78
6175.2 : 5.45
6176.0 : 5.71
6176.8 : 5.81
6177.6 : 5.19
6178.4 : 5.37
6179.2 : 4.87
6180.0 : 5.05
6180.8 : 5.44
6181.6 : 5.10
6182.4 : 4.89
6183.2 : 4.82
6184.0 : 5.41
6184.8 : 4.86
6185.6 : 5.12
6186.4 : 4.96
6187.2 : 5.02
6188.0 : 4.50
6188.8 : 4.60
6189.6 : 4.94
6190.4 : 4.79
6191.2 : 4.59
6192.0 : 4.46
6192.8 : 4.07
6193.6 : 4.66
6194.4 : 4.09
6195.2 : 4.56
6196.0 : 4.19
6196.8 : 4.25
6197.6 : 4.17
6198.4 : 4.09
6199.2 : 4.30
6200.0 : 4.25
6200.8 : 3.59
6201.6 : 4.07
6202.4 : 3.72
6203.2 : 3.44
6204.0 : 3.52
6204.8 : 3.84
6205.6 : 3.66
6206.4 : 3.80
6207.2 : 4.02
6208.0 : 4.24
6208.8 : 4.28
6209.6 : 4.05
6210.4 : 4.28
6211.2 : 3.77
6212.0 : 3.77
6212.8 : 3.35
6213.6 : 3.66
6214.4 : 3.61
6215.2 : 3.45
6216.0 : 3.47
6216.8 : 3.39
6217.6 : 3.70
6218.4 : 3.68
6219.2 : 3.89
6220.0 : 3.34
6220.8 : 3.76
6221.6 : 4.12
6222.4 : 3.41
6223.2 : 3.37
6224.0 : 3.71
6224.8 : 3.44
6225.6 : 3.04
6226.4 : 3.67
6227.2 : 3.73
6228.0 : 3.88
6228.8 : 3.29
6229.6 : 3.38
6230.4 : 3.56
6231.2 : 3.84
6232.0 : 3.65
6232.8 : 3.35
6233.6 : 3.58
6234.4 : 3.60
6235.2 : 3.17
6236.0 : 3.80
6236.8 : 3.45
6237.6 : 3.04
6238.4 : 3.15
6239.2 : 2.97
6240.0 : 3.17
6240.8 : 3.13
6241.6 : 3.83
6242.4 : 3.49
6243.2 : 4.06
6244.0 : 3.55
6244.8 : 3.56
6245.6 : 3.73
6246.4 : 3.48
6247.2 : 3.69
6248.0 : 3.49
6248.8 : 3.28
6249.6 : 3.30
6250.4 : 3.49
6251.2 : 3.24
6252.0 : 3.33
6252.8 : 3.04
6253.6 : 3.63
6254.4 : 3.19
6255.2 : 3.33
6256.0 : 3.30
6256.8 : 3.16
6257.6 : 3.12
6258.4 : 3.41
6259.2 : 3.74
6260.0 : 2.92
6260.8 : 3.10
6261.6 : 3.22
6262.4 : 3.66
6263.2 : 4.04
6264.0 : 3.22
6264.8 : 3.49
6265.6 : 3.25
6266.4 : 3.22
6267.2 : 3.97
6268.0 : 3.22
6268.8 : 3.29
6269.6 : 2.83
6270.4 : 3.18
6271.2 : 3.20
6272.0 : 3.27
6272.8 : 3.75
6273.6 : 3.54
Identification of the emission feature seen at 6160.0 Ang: Mg II 2798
